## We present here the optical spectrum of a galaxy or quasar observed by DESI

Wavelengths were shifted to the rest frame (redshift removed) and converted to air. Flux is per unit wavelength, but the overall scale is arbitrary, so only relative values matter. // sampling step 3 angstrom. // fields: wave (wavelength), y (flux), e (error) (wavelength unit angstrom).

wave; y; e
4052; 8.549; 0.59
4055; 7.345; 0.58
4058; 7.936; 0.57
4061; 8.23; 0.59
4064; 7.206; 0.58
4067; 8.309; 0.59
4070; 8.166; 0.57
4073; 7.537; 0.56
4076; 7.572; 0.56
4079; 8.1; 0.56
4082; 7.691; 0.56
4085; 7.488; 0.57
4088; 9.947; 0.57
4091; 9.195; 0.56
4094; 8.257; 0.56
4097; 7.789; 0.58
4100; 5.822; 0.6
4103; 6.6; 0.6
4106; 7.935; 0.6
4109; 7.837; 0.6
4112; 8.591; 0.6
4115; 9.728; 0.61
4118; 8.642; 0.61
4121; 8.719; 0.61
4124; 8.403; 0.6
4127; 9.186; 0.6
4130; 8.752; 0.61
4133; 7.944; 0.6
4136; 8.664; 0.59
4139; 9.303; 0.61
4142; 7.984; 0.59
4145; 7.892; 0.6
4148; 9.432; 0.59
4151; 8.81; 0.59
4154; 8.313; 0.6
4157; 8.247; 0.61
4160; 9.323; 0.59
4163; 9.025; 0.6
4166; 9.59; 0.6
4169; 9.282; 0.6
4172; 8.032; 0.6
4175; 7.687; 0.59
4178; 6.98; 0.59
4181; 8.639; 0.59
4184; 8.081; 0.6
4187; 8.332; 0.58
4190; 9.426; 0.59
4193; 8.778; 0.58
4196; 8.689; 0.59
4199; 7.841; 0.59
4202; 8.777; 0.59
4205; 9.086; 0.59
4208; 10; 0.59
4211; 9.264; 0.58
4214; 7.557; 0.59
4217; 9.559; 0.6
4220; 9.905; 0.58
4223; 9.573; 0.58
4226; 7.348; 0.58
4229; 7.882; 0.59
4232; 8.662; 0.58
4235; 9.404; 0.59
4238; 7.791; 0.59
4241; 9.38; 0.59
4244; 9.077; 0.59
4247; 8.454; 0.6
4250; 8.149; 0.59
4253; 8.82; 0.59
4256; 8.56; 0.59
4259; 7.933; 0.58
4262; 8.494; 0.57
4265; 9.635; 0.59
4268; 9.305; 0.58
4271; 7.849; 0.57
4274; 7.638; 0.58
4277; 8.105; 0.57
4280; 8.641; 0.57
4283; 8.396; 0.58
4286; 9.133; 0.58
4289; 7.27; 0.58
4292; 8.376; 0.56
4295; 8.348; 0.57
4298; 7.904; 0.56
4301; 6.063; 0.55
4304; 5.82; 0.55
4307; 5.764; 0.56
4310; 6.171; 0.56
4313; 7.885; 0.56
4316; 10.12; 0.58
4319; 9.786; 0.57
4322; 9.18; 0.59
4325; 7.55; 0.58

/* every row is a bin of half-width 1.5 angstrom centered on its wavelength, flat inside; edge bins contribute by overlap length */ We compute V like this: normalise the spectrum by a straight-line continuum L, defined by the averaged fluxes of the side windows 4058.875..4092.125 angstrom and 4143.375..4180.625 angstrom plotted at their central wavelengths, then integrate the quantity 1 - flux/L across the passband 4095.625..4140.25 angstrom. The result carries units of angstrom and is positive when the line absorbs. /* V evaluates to 0.4 angstrom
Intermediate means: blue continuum 8.12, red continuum 8.55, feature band 8.26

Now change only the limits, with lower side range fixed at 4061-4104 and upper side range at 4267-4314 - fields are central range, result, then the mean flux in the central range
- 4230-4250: -2.66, 8.72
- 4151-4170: -2.84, 8.94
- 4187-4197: -1.46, 8.88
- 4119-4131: -1.45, 8.76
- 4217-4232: -2.04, 8.76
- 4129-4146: -1.36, 8.43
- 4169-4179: -0.11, 7.85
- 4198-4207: -1.10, 8.69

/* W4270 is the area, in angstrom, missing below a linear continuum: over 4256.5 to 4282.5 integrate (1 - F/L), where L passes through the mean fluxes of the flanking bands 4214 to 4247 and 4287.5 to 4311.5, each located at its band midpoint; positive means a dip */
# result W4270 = -2.3 angstrom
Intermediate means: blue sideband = 8.78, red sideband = 6.96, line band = 8.45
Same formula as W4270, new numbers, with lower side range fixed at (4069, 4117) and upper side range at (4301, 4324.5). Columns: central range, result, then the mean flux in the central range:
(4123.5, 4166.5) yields -4.2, 8.71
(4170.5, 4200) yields -1.4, 8.26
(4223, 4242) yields -1.6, 8.48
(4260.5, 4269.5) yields -1.6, 9.14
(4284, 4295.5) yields -0.8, 8.28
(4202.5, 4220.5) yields -3.0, 9.17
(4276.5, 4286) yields -1.0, 8.53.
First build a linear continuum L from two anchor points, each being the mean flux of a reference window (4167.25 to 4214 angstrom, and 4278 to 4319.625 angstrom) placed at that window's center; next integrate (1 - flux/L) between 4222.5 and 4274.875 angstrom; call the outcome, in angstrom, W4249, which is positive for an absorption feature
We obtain -2.53 angstrom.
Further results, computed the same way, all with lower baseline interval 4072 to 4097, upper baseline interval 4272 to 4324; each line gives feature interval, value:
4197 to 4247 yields -4.9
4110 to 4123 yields -1.1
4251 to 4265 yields -1.1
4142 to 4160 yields -1.0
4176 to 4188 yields 0.1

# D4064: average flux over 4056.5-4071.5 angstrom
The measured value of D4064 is 7.97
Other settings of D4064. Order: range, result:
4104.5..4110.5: 7.89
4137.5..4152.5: 8.68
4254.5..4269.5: 8.79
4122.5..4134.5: 8.57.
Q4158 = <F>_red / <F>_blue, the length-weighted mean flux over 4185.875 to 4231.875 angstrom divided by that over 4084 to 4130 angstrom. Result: 1.06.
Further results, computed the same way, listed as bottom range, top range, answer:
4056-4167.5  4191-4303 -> 1.02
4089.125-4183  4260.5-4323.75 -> 0.96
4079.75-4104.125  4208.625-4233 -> 1.11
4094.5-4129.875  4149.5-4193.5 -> 1.05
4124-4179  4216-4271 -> 1.02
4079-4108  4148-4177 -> 1.11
